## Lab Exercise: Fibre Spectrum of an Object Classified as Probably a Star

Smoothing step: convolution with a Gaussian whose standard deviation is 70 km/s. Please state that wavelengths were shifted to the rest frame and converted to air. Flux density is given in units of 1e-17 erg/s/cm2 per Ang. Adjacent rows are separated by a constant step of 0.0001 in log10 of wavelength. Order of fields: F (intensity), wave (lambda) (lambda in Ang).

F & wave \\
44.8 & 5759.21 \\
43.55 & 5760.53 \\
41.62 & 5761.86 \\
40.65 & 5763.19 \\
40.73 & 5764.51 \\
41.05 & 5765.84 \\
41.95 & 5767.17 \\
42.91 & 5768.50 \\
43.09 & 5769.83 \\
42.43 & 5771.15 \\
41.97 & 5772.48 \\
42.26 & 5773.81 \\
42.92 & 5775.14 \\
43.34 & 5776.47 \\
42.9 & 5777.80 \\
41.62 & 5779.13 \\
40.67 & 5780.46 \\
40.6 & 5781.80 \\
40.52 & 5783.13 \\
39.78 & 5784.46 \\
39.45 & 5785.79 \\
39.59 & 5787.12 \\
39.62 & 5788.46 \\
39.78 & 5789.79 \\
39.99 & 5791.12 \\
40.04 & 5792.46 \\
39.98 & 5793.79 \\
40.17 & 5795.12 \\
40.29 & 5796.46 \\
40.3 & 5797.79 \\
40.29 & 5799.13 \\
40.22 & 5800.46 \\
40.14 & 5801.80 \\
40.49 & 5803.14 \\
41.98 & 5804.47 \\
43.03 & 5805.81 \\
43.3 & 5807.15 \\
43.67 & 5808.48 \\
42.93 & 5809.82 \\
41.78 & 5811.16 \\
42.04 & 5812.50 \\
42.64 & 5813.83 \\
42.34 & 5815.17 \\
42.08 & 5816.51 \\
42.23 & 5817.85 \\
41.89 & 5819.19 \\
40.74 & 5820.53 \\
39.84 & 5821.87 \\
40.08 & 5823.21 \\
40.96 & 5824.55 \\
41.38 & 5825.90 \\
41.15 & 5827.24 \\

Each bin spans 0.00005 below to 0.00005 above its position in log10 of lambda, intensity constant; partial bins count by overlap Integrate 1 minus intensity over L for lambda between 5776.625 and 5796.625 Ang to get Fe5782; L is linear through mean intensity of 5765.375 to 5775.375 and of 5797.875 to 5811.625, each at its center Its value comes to 0.77 Ang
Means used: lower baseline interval 42.3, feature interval 40.4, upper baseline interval 41.7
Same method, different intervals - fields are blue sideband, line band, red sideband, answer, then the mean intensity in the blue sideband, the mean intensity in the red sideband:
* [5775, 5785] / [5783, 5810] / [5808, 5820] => 0.77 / 41.5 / 42.4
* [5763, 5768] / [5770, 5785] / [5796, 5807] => -0.24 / 41.2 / 41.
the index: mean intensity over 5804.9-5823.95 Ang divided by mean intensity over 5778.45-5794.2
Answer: 1.05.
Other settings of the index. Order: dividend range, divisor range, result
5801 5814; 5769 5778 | 0.99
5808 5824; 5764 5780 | 0.99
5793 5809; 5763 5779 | 0.97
